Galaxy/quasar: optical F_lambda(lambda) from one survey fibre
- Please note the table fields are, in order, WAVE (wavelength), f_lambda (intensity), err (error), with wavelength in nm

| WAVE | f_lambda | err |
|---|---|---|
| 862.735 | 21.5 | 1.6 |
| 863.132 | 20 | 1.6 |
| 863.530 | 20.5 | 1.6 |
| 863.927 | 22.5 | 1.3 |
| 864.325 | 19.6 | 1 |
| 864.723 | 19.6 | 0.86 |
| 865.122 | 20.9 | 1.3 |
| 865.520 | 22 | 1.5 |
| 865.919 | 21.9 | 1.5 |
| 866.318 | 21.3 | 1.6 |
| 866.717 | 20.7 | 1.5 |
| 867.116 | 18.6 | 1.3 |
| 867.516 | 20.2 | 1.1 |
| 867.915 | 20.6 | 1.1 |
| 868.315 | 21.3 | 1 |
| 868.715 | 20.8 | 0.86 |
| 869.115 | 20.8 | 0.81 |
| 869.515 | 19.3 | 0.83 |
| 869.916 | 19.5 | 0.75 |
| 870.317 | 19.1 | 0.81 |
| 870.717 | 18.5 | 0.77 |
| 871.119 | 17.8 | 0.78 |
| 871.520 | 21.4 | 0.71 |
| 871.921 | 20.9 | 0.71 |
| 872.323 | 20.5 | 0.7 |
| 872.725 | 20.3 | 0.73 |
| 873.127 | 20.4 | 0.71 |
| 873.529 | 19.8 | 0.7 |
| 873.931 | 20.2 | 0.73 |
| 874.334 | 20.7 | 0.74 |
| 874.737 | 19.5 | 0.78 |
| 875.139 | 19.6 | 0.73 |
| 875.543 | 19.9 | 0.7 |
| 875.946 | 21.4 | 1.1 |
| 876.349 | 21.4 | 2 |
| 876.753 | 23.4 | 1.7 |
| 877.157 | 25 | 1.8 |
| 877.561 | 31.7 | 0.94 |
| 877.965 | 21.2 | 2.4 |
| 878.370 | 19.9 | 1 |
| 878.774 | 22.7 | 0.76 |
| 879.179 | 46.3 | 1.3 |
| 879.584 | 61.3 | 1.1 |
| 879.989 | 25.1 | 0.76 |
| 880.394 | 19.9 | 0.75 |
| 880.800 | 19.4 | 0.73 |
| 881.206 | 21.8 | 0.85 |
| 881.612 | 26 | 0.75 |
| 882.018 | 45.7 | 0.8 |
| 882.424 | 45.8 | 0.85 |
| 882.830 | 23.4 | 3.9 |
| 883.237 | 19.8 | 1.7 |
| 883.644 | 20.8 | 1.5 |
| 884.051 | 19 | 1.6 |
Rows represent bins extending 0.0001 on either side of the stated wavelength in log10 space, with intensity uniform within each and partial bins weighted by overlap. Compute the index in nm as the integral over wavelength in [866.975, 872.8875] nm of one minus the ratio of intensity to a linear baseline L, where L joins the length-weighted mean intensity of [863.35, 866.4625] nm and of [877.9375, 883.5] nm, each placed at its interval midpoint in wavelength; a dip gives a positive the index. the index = 0.96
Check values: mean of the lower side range 21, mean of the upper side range 30.1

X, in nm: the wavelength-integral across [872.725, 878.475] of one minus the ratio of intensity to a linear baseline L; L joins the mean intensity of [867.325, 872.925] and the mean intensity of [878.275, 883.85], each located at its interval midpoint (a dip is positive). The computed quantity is 0.77 nm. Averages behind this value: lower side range 20.1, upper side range 30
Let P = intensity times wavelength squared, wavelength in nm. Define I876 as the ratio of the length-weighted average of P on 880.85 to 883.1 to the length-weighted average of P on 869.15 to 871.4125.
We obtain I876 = 1.68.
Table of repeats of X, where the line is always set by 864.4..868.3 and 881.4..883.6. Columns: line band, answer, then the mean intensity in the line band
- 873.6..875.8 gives 0.516 nm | 20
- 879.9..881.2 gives 0.381 nm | 21.2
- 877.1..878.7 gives 0.224 nm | 24.3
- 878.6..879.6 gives -0.397 nm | 40.7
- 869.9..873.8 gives 0.710 nm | 19.8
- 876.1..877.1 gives 0.171 nm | 22.7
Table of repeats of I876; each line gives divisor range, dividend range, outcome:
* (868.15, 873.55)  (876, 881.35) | 1.40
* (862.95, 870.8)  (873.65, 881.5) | 1.27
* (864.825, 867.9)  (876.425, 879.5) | 1.40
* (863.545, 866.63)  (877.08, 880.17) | 1.57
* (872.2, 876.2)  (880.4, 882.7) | 1.53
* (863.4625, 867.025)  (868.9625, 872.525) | 0.95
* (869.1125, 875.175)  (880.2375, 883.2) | 1.47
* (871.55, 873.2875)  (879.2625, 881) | 1.60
